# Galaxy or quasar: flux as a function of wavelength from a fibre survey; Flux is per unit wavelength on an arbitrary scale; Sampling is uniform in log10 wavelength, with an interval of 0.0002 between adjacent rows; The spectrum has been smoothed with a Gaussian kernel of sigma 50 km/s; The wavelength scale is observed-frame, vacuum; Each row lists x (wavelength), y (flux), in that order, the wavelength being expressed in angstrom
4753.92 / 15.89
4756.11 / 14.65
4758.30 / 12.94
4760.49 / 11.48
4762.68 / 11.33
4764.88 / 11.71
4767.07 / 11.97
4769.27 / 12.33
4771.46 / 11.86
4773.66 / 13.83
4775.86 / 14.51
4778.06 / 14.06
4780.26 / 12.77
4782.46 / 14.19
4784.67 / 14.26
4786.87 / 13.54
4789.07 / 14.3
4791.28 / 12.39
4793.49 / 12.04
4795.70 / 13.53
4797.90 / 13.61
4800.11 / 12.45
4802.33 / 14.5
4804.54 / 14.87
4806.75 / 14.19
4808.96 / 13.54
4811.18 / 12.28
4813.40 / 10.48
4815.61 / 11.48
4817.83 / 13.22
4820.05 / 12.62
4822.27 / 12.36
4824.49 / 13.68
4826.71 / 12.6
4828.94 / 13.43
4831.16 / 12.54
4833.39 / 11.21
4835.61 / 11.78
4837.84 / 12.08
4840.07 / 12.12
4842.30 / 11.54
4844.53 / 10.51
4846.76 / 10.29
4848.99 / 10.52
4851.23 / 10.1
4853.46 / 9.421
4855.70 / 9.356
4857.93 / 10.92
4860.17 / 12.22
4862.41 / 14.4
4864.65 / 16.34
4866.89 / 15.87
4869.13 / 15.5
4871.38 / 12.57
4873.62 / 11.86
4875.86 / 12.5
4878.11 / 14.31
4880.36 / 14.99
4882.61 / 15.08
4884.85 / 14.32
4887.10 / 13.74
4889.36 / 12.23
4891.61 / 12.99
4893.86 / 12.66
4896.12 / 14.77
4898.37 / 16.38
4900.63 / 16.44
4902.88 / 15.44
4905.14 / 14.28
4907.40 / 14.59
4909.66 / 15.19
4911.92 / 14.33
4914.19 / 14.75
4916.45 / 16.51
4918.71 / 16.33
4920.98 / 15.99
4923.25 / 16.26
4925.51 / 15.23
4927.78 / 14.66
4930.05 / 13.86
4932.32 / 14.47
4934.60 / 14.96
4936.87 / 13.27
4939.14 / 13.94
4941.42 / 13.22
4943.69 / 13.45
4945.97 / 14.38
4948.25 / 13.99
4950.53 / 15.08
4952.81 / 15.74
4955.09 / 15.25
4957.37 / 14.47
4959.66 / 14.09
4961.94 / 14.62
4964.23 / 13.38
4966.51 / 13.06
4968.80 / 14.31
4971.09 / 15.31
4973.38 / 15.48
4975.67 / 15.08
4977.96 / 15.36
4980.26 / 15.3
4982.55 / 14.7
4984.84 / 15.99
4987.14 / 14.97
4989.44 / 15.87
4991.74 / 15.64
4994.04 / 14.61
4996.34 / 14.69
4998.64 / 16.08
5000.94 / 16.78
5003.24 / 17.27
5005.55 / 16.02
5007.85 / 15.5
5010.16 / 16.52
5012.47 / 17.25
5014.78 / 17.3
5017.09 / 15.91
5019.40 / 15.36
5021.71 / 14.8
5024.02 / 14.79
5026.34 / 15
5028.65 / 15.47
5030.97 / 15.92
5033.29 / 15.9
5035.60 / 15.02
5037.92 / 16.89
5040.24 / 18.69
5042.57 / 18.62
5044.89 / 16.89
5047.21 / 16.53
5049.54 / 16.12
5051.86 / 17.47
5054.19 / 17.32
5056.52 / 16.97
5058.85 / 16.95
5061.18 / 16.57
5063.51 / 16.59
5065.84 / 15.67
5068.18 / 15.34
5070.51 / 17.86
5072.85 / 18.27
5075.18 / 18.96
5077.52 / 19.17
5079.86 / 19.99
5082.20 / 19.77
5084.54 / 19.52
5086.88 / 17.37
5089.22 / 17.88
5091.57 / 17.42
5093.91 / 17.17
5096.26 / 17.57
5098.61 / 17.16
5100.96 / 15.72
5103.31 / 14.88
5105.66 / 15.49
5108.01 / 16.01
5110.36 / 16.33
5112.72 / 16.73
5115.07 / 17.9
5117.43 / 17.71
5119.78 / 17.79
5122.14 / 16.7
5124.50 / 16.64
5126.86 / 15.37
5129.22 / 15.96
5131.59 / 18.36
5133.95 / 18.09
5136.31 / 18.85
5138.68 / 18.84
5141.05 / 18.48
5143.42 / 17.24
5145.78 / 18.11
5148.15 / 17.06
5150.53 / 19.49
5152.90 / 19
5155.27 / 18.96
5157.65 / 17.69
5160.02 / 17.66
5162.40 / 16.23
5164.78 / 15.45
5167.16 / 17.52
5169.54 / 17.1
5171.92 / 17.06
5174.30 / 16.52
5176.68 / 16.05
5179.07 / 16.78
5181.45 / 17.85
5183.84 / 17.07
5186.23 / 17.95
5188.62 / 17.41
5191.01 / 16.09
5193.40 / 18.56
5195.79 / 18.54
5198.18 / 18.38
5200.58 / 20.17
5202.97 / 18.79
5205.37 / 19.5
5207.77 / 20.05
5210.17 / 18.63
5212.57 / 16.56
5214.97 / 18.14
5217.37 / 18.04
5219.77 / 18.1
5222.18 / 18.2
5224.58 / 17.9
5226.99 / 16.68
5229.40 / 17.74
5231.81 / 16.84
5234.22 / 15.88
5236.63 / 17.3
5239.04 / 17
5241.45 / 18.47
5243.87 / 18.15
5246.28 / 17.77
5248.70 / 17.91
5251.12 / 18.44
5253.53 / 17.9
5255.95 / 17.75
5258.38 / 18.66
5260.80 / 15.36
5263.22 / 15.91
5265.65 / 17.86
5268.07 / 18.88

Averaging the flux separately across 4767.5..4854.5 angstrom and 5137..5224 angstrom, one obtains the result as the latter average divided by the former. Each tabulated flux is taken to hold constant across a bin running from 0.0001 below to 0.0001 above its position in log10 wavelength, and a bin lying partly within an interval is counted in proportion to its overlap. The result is 1.4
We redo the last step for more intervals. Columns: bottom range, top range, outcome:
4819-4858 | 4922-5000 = 1.28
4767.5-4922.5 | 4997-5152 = 1.28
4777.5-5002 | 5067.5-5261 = 1.27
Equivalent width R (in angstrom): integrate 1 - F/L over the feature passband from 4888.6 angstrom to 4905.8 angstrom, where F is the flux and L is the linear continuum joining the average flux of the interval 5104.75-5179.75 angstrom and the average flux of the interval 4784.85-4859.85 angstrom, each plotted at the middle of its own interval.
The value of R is -1.30 angstrom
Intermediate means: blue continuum 12.2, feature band 14.5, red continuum 17.3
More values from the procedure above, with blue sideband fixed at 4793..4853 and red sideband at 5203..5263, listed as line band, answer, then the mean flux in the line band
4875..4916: -3.5 angstrom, 14.4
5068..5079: -1.8 angstrom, 18.2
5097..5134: -1.0 angstrom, 16.6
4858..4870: -1.5 angstrom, 14.5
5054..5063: -0.8 angstrom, 16.9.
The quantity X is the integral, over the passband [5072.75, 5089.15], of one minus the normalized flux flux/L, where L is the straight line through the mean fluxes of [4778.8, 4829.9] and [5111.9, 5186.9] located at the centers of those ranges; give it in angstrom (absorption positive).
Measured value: -2.4 angstrom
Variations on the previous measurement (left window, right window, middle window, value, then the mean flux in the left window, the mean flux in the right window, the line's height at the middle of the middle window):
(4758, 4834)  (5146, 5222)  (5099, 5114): 0.8 angstrom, 12.9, 17.8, 16.8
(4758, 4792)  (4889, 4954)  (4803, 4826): 0.9 angstrom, 13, 14.7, 13.4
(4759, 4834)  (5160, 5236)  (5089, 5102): -0.6 angstrom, 12.9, 17.6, 16.4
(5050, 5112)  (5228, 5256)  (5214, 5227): -0.3 angstrom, 17.3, 17.6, 17.5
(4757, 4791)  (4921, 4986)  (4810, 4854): 5.8 angstrom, 13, 14.6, 13.5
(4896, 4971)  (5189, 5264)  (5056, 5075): -0.9 angstrom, 14.8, 17.9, 16.2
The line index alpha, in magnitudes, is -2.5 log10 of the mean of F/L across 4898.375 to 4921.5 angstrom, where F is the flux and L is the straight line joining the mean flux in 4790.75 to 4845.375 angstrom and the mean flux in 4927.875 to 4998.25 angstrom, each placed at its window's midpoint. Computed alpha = -0.11 mag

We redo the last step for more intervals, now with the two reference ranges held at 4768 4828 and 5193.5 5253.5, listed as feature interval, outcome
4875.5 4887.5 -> -0.01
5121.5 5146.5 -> -0.03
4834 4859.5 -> 0.26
